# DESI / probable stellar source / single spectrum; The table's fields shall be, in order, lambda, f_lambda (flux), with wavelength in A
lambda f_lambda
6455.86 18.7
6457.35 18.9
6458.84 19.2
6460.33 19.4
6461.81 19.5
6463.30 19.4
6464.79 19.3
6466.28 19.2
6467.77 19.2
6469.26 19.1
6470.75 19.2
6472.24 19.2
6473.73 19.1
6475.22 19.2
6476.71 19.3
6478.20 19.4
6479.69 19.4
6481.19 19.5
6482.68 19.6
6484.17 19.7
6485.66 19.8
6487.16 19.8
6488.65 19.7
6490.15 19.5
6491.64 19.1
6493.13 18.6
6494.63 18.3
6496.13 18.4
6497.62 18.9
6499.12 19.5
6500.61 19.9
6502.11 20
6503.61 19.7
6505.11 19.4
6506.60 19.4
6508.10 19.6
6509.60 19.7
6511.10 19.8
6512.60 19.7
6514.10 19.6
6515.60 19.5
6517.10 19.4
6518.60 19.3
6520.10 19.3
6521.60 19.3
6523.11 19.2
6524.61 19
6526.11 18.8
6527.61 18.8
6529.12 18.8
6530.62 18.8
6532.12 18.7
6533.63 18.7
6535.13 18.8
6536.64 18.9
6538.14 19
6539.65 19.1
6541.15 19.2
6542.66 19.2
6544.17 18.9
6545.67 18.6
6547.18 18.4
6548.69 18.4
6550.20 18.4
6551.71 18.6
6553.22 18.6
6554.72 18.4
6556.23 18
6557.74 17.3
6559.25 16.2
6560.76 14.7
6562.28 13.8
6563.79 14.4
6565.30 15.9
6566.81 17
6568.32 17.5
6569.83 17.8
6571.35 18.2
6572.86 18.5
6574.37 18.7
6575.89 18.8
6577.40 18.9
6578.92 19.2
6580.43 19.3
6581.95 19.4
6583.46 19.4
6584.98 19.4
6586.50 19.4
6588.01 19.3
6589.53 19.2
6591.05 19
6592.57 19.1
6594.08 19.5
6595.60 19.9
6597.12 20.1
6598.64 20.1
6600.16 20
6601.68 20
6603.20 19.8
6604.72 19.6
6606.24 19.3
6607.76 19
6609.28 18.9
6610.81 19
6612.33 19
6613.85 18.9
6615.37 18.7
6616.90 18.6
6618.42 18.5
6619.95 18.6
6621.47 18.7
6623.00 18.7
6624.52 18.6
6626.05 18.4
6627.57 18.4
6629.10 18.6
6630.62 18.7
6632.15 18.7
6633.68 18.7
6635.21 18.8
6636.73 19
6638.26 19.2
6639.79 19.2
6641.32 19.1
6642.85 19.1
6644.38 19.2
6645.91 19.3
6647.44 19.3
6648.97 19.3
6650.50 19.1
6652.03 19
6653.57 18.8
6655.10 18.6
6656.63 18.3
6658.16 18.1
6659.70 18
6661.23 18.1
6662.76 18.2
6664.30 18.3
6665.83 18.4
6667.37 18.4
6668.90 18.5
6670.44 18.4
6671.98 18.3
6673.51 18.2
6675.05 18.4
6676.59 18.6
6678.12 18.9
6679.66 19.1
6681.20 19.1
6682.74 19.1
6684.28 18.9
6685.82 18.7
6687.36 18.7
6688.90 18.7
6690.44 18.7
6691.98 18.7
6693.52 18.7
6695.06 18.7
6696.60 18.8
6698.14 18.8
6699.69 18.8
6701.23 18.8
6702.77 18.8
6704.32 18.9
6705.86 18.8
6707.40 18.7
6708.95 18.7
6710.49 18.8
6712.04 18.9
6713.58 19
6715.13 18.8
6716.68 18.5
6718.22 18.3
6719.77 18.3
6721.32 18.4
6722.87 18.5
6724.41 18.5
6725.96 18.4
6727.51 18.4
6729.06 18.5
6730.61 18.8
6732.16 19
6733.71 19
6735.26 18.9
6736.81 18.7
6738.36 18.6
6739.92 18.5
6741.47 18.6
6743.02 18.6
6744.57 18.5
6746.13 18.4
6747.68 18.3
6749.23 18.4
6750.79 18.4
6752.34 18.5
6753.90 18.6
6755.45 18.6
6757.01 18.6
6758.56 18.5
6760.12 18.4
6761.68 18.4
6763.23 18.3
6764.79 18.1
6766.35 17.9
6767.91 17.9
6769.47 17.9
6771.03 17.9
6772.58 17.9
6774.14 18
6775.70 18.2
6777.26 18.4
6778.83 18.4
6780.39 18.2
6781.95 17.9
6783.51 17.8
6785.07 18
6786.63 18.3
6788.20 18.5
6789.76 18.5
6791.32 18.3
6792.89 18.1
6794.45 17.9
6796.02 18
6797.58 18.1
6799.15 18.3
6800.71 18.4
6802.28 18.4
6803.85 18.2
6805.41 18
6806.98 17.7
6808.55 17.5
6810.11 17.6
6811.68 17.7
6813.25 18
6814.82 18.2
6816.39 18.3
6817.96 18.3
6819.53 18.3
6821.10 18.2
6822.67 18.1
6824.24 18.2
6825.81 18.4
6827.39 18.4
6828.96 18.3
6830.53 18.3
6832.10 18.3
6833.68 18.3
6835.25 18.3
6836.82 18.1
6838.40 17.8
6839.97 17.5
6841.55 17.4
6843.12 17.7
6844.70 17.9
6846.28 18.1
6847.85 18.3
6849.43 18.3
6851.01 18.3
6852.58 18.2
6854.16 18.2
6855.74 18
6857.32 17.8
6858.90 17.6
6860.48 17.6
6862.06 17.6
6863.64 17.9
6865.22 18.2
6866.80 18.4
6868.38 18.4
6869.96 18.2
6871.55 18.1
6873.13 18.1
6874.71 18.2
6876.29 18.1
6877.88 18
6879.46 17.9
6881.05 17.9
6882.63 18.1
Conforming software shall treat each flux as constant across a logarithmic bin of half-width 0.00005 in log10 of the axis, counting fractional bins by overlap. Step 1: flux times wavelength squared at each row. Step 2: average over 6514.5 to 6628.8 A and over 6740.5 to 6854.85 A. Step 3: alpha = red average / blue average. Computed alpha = 1.0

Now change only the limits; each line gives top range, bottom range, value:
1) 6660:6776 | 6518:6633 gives 1.04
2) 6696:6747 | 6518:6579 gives 1.08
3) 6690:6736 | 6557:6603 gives 1.06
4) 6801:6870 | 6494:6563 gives 1.06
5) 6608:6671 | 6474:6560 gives 1.02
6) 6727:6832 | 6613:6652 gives 1.01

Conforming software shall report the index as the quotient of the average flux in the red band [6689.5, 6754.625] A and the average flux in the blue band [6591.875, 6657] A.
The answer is 0.98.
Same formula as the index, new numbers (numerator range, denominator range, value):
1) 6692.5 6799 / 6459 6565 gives 0.98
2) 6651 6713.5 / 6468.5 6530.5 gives 0.96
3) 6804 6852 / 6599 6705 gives 0.96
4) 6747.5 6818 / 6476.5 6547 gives 0.94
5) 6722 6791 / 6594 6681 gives 0.97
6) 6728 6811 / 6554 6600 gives 1.00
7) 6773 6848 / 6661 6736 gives 0.97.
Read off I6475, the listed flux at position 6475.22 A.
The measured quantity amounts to 19.2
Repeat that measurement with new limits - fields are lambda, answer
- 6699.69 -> 18.8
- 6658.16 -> 18.1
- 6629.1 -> 18.6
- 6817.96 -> 18.3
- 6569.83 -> 17.8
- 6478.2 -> 19.4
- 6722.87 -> 18.5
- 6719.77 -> 18.3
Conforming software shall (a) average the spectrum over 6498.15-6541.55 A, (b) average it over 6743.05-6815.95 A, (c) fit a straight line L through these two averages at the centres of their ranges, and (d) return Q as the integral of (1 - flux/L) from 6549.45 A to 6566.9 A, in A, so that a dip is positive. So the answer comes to 2.1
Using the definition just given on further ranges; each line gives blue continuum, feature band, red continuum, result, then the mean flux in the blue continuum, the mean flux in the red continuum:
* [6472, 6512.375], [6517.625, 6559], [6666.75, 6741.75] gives 1.1 A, 19.4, 18.7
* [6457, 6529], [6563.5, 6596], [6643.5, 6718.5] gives 0.8 A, 19.3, 18.7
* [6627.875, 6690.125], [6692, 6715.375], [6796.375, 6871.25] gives -0.3 A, 18.7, 18.1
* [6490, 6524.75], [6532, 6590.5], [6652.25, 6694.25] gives 2.7 A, 19.3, 18.6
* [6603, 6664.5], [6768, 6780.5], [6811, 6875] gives 0.2 A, 18.8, 18.1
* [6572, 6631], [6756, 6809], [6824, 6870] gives 0.5 A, 19.1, 18.1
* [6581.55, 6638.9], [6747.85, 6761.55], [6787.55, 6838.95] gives 0.0 A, 19.1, 18.2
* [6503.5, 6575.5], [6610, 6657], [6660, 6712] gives -0.7 A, 18.4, 18.7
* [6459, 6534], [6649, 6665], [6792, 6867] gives 0.2 A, 19.3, 18.1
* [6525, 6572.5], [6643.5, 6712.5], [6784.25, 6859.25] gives -2.6 A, 17.9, 18.1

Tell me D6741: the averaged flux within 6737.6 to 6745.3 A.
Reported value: 18.6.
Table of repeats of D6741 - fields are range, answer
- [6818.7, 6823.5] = 18.2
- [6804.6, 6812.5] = 17.7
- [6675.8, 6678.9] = 18.8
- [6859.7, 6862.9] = 17.6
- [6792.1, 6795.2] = 18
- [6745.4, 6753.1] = 18.4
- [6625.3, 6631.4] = 18.5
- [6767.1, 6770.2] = 17.9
